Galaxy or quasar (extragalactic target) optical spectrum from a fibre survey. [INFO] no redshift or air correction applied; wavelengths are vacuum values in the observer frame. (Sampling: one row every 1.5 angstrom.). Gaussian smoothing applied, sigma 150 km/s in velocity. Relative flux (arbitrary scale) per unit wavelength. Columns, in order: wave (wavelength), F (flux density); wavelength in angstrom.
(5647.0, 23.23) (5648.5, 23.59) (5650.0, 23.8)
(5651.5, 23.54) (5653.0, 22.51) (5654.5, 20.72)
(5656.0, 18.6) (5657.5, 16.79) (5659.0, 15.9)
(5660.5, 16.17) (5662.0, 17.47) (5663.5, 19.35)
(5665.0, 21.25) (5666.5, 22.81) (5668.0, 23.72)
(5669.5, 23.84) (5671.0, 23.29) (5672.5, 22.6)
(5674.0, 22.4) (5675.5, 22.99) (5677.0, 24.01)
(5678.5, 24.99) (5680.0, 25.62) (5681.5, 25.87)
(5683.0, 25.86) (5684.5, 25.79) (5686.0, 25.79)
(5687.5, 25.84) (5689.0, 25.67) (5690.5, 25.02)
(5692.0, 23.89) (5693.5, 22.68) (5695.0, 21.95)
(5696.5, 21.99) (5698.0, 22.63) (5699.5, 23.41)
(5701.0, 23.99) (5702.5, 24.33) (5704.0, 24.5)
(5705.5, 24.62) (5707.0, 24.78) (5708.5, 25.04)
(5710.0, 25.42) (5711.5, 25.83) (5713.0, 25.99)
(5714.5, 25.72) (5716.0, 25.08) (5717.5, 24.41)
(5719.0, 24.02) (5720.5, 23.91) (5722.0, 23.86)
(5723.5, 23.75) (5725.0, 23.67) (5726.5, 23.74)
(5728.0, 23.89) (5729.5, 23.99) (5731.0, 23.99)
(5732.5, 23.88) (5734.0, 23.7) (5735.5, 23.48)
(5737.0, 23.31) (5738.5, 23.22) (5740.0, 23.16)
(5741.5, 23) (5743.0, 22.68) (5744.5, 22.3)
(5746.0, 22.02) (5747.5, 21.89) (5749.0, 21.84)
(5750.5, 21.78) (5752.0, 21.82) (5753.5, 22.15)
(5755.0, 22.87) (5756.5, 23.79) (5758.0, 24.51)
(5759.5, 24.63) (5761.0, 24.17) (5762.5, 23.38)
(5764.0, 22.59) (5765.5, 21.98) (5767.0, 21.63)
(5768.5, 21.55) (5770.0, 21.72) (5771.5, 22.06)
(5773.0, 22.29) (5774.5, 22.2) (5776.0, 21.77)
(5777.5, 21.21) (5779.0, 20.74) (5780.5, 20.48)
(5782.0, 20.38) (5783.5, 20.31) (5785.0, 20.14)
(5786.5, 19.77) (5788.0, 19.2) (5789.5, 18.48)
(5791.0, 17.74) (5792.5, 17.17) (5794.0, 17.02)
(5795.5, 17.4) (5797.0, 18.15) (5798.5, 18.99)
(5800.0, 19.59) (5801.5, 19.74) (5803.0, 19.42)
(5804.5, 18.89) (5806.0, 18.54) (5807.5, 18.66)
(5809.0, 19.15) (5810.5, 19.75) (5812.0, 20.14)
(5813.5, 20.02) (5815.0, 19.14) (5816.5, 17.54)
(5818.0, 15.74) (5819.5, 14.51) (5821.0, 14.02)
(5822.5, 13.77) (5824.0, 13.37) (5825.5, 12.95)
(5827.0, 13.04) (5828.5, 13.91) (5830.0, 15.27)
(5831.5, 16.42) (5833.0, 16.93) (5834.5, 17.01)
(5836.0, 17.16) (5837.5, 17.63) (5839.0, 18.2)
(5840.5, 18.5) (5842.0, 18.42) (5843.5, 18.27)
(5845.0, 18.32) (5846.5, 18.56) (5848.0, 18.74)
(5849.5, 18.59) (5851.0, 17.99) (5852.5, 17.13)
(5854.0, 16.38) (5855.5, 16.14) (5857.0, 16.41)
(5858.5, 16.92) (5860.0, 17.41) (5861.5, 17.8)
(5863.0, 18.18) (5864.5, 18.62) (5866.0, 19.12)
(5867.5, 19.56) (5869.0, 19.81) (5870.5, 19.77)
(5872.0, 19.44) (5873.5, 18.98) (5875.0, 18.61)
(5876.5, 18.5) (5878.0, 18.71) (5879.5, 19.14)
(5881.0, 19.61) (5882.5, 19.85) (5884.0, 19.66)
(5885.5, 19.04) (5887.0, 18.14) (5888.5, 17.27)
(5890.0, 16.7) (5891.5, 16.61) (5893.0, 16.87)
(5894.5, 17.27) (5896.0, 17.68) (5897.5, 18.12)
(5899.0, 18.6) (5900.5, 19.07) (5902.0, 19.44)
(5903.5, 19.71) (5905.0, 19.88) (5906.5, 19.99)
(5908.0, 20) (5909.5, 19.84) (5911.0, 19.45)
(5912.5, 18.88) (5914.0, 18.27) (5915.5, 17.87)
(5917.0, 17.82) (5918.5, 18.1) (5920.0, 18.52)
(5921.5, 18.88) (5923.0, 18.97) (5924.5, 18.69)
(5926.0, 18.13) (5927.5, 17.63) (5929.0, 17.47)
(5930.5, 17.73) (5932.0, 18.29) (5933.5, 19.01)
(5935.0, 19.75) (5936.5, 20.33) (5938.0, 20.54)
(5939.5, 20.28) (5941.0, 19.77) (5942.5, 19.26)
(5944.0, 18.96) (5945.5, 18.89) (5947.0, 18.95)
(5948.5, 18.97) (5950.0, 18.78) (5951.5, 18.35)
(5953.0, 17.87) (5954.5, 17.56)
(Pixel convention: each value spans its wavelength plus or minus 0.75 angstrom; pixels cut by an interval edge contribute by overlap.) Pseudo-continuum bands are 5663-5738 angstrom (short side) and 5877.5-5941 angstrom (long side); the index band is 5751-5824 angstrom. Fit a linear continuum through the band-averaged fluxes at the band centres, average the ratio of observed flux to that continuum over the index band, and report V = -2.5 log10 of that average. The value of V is 0.10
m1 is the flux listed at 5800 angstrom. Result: 19.59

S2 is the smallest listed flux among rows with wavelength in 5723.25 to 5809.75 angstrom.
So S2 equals 17.02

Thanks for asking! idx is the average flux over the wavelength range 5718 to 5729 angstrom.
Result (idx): 23.9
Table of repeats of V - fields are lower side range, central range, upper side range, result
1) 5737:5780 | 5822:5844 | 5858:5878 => 0.231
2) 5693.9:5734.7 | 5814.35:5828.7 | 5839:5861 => 0.276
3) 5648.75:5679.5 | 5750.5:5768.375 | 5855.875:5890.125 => -0.143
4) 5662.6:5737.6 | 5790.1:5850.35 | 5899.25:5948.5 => 0.221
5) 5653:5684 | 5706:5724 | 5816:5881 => -0.202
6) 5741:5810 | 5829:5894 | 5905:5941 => 0.098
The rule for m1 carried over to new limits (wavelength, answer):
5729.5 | 23.99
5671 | 23.29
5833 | 16.93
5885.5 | 19.04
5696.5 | 21.99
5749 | 21.84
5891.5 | 16.61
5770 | 21.72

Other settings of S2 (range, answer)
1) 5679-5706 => 21.95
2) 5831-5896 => 16.14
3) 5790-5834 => 12.95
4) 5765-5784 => 20.31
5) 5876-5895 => 16.61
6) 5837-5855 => 16.38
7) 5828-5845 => 13.91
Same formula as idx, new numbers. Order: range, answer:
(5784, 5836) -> 17.4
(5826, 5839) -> 16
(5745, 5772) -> 22.6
